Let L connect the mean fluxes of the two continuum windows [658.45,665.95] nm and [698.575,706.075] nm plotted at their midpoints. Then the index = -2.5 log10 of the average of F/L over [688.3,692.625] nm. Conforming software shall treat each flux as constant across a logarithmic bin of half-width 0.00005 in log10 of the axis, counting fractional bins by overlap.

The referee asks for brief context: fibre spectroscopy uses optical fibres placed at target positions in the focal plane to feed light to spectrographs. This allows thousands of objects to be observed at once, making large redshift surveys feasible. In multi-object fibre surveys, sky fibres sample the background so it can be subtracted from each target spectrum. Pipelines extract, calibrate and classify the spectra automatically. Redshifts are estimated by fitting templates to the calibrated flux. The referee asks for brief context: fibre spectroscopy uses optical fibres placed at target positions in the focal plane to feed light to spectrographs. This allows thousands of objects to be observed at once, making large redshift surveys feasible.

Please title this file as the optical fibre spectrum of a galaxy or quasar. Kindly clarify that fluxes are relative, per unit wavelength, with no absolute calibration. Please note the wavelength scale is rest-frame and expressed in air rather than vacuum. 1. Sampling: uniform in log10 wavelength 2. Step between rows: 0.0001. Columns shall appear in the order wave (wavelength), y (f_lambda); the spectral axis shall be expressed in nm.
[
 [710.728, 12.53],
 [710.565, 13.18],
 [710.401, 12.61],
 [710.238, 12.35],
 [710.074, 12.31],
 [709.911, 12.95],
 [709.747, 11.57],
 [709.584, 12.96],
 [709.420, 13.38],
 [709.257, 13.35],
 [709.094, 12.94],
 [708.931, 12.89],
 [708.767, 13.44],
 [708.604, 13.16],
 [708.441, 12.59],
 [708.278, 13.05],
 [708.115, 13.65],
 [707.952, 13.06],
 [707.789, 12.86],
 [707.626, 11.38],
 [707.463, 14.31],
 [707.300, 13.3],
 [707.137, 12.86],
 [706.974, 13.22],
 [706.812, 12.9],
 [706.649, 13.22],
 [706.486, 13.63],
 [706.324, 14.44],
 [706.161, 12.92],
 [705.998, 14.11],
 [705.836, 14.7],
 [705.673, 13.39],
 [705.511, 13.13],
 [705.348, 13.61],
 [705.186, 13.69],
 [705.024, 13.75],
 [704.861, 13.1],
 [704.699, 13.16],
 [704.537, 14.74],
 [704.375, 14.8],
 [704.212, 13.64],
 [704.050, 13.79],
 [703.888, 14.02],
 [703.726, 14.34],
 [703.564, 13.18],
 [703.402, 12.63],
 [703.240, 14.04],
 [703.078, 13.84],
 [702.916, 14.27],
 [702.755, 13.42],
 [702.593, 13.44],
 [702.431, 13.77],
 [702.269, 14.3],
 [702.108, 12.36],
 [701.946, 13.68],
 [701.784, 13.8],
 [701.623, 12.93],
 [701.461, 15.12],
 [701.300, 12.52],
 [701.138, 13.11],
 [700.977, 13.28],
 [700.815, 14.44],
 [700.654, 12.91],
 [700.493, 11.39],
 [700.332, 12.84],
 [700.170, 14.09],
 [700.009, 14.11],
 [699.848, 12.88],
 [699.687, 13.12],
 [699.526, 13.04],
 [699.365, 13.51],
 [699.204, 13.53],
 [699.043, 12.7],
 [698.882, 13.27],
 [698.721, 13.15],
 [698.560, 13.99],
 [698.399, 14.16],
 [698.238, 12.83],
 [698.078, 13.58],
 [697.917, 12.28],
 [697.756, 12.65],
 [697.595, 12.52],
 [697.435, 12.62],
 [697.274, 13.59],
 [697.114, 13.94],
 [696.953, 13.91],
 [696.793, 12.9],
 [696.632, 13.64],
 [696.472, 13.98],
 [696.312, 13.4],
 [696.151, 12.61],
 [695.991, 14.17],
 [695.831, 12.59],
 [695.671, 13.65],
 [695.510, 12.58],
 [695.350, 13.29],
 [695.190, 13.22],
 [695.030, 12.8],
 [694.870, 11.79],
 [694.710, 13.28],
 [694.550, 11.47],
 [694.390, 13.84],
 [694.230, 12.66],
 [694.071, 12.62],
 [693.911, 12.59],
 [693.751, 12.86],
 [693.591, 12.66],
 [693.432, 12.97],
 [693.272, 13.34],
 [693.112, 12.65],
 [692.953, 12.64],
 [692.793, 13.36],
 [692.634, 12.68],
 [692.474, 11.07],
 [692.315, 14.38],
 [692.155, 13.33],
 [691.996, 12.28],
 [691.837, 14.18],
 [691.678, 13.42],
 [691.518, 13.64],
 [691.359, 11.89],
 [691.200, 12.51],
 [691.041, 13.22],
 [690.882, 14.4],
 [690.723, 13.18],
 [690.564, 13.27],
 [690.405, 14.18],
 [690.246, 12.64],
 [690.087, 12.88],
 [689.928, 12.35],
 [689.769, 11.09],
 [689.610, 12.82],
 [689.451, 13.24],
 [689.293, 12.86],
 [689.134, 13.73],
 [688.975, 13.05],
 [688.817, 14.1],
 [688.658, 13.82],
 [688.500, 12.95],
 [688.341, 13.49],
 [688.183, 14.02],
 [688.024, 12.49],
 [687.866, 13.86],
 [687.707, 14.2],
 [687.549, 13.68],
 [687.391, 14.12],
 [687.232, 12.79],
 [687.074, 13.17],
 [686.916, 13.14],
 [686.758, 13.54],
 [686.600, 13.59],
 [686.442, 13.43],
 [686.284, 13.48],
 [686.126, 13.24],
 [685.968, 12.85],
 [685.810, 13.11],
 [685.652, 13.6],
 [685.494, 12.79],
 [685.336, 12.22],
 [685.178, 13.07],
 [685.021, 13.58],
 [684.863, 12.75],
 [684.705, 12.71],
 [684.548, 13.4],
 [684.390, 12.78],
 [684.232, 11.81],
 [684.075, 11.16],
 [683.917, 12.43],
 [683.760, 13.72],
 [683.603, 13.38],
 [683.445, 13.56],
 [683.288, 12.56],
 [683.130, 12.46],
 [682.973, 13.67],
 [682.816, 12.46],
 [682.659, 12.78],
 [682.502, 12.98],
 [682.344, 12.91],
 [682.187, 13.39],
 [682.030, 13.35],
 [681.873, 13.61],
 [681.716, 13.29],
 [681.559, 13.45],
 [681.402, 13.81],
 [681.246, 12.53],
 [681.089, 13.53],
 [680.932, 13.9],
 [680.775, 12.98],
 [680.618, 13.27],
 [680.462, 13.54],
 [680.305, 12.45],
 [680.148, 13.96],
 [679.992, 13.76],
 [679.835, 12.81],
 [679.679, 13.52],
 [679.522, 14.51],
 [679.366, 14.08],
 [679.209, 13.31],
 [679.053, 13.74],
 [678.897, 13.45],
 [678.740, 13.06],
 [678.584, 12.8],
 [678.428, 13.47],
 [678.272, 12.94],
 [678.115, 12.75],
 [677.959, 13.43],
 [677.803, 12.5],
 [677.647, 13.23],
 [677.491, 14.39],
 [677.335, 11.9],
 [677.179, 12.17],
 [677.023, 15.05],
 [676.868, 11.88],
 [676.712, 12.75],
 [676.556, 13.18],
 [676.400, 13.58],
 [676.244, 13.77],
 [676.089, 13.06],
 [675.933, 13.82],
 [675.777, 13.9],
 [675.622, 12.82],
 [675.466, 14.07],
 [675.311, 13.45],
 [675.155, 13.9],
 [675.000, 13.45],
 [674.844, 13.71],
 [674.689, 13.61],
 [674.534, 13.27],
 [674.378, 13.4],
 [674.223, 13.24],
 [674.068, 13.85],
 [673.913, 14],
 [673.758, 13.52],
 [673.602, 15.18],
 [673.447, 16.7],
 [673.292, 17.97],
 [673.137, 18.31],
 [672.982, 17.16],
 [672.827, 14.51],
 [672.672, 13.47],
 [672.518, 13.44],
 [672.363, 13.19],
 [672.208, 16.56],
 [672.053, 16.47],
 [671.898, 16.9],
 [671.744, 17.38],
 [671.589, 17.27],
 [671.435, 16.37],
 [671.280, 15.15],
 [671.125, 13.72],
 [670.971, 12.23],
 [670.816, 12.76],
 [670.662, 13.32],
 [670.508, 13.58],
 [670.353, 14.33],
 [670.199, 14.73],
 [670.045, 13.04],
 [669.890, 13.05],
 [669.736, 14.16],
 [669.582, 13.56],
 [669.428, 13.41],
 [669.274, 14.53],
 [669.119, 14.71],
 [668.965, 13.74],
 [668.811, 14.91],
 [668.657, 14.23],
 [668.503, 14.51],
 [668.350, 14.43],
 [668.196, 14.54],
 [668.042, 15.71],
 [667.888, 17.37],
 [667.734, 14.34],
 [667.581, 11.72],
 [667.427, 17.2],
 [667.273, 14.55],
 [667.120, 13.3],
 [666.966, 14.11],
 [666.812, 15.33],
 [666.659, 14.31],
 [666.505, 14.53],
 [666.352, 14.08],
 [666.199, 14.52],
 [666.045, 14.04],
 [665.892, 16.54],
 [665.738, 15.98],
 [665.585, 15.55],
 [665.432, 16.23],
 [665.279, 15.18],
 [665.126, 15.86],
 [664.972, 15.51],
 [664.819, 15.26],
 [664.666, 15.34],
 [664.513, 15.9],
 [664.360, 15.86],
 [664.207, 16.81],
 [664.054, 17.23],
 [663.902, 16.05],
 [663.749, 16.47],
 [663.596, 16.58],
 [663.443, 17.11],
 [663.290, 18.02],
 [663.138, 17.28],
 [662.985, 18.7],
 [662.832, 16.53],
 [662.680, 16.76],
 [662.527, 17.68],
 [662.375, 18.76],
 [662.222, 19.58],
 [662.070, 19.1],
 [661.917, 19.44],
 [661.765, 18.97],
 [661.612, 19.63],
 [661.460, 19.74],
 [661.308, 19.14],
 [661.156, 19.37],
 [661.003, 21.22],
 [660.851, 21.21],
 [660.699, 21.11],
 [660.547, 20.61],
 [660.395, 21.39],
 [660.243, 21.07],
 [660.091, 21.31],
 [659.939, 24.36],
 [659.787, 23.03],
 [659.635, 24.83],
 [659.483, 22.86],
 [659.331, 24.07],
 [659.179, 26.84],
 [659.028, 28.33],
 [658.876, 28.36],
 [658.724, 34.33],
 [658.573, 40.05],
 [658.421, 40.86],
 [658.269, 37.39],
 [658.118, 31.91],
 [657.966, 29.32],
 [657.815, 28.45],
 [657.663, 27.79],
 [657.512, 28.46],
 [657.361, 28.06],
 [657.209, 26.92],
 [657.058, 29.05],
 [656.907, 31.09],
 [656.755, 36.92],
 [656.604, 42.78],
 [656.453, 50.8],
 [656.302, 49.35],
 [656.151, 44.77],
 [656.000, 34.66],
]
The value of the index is 0.18 mag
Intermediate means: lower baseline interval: 20.1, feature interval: 13.1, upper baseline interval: 13.5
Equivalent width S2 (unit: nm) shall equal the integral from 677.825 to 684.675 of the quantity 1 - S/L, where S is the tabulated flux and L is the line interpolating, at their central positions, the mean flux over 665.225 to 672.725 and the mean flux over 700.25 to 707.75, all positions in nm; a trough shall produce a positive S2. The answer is 0.52 nm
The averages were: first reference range 14.7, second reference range 13.5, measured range 13.2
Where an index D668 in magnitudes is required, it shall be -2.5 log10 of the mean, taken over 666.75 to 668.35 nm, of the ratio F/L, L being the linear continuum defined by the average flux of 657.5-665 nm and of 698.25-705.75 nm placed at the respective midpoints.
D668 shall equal 0.37 mag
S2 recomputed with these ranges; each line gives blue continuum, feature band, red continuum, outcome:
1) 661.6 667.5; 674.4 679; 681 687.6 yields 0.34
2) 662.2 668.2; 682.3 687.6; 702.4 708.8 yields 0.61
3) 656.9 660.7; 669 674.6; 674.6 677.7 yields 0.73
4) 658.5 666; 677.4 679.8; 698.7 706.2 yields 0.54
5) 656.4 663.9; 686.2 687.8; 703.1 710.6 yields 0.41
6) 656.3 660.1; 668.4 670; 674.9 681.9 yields 0.55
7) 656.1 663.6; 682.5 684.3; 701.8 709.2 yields 0.63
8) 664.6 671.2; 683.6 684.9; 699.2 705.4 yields 0.13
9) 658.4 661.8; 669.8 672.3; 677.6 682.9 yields 0.47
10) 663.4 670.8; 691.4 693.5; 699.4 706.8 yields 0.14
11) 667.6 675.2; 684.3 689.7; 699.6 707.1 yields 0.31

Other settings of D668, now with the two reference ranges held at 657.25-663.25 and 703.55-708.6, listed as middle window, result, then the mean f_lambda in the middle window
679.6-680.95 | 0.41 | 13.3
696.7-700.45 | 0.15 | 13.3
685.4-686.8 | 0.34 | 13.3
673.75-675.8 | 0.46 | 13.6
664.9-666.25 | 0.42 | 15.5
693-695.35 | 0.26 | 12.8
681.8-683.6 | 0.40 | 13.1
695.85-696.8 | 0.17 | 13.4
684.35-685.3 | 0.37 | 13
